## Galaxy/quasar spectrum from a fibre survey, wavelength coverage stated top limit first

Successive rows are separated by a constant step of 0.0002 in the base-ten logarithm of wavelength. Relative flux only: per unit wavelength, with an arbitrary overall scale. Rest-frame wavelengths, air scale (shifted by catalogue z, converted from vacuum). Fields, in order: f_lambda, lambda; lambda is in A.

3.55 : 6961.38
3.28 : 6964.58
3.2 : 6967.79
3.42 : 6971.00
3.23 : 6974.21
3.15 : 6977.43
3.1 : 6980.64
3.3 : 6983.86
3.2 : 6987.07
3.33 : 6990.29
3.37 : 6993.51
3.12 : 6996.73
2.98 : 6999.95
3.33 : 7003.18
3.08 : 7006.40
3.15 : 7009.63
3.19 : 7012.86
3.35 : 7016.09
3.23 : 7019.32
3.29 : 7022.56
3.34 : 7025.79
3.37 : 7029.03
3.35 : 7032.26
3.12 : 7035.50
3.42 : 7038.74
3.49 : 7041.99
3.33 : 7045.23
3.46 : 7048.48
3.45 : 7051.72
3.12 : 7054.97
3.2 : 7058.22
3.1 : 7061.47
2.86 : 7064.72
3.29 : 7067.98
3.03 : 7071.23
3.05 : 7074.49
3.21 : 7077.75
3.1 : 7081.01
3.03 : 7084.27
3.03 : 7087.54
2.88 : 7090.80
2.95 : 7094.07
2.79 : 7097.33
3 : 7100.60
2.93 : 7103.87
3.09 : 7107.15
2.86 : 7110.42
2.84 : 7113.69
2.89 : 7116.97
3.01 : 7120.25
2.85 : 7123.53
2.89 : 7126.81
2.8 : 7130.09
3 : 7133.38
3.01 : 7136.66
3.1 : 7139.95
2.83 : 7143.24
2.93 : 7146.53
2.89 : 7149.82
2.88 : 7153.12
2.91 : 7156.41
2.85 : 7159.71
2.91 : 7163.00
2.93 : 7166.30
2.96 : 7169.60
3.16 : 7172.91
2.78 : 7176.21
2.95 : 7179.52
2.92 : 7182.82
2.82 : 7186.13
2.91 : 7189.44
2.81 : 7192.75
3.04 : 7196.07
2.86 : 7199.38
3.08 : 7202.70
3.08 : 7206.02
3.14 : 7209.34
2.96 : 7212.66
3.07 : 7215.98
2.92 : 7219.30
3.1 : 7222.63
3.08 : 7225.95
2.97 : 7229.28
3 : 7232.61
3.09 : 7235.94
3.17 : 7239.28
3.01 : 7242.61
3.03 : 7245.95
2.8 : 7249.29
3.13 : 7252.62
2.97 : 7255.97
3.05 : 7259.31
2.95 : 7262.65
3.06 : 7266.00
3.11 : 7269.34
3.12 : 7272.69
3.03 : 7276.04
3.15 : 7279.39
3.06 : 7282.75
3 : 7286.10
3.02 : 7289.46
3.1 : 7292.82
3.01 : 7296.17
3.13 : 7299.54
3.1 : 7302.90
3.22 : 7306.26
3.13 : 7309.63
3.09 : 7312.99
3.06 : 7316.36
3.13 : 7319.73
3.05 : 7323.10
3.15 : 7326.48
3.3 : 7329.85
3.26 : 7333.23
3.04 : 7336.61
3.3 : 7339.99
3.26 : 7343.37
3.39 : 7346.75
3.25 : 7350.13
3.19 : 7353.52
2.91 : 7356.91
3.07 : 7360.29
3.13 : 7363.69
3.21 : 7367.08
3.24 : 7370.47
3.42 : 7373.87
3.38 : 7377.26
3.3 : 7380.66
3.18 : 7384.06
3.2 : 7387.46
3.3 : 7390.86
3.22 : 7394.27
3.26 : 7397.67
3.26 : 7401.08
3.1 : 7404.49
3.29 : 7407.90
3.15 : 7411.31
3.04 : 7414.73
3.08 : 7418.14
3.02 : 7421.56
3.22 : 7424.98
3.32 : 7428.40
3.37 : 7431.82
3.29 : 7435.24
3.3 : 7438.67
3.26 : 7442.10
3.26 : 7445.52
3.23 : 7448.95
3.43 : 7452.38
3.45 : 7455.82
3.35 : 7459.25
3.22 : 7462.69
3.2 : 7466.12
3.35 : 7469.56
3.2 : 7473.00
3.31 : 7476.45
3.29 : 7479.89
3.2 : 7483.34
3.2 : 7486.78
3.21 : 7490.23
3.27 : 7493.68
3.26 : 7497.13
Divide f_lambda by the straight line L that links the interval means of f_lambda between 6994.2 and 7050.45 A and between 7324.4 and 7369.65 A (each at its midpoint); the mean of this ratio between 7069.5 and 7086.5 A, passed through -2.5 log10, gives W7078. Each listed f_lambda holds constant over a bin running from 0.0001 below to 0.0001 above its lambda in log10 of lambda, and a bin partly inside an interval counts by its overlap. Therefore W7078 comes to 0.06 mag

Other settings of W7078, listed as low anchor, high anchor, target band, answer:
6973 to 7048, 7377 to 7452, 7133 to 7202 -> 0.11 mag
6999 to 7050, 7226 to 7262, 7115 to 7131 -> 0.10 mag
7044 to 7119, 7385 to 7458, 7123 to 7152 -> 0.06 mag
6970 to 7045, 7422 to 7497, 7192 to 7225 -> 0.09 mag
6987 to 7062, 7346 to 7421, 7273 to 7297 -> 0.06 mag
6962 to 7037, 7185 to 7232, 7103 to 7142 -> 0.06 mag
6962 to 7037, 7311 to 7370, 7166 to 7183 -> 0.09 mag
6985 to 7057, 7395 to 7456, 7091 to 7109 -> 0.11 mag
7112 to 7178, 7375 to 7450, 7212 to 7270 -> 0.00 mag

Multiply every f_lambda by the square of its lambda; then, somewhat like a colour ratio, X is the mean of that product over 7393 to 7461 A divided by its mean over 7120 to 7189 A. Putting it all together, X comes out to 1.20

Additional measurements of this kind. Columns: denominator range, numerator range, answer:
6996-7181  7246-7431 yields 1.10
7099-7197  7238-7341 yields 1.10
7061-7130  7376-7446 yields 1.18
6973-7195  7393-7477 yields 1.16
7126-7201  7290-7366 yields 1.13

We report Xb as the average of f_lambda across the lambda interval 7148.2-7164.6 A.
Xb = 2.89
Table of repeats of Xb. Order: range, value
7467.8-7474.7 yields 3.27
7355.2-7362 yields 2.99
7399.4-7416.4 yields 3.17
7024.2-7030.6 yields 3.35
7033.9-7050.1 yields 3.36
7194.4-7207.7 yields 3.01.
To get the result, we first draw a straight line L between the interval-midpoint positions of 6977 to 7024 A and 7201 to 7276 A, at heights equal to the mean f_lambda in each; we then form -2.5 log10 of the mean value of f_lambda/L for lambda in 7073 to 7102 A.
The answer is 0.051 mag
